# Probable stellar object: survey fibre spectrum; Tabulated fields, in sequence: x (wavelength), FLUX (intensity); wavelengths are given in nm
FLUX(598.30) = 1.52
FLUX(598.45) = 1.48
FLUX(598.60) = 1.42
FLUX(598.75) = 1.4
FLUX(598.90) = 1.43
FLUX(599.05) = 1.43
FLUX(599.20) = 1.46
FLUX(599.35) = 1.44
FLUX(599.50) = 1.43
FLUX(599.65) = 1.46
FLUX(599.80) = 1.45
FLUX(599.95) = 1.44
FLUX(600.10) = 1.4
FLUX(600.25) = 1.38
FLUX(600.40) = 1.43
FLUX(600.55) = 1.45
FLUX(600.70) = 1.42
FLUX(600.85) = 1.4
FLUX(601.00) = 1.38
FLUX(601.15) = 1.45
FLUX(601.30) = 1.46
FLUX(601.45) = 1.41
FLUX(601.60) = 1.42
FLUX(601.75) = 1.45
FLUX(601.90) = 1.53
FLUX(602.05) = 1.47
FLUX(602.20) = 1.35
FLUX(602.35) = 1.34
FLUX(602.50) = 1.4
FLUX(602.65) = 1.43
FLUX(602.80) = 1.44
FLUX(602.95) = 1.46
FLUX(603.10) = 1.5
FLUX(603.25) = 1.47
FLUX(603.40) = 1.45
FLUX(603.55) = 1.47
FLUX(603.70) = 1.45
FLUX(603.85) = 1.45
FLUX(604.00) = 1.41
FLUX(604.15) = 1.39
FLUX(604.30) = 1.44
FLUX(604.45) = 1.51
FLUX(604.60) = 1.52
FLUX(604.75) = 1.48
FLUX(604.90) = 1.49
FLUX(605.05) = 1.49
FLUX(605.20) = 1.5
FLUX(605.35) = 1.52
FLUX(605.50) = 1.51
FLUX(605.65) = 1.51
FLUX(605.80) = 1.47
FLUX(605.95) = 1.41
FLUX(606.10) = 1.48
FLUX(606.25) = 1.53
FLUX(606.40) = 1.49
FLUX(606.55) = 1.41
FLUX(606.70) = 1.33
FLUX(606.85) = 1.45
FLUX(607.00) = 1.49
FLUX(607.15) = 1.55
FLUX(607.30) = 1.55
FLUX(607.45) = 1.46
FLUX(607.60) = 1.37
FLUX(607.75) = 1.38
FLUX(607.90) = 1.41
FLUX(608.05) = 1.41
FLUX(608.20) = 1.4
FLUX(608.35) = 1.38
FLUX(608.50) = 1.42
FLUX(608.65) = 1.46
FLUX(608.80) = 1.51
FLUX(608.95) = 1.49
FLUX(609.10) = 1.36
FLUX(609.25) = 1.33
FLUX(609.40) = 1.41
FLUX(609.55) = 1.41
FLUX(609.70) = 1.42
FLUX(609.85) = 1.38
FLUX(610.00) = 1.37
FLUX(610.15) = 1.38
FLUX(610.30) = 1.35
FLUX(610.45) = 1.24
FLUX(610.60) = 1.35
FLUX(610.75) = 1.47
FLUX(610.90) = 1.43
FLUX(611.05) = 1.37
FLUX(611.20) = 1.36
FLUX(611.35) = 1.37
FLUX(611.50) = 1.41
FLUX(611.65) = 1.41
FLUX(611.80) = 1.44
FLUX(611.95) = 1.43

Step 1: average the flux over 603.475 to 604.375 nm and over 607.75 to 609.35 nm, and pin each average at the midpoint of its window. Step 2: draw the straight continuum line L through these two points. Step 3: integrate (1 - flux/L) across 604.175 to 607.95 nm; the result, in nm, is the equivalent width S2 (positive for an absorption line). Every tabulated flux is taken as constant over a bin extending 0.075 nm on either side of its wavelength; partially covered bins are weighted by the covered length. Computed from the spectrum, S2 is -0.115 nm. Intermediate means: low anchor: 1.43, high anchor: 1.42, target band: 1.47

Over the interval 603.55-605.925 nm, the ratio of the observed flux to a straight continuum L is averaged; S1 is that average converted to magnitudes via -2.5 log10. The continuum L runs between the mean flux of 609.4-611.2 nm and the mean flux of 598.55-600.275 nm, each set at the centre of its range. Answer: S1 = -0.05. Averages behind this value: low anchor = 1.43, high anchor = 1.38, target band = 1.47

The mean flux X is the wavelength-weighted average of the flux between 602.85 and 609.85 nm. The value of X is 1.45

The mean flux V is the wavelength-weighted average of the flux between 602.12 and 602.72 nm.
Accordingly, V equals 1.38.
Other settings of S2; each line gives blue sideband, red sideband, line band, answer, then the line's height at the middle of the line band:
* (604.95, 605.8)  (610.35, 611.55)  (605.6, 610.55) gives 0.06 nm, 1.44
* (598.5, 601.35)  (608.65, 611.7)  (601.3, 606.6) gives -0.17 nm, 1.41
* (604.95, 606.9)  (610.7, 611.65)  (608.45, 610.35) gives 0.02 nm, 1.42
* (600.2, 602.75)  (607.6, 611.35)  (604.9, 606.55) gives -0.09 nm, 1.41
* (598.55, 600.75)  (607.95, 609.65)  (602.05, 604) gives -0.01 nm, 1.42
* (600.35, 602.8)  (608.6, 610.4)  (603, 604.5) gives -0.04 nm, 1.42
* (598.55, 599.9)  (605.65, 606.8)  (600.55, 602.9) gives 0.03 nm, 1.44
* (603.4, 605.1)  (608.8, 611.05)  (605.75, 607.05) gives -0.01 nm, 1.43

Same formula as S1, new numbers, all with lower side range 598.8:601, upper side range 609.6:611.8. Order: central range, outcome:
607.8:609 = -0.03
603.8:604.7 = -0.03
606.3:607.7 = -0.04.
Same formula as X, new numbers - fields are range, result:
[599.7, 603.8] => 1.43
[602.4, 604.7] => 1.45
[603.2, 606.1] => 1.47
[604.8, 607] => 1.47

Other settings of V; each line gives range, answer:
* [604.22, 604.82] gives 1.49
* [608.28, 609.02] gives 1.45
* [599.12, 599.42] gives 1.45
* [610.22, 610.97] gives 1.37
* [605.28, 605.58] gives 1.51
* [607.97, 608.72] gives 1.41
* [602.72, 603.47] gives 1.46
